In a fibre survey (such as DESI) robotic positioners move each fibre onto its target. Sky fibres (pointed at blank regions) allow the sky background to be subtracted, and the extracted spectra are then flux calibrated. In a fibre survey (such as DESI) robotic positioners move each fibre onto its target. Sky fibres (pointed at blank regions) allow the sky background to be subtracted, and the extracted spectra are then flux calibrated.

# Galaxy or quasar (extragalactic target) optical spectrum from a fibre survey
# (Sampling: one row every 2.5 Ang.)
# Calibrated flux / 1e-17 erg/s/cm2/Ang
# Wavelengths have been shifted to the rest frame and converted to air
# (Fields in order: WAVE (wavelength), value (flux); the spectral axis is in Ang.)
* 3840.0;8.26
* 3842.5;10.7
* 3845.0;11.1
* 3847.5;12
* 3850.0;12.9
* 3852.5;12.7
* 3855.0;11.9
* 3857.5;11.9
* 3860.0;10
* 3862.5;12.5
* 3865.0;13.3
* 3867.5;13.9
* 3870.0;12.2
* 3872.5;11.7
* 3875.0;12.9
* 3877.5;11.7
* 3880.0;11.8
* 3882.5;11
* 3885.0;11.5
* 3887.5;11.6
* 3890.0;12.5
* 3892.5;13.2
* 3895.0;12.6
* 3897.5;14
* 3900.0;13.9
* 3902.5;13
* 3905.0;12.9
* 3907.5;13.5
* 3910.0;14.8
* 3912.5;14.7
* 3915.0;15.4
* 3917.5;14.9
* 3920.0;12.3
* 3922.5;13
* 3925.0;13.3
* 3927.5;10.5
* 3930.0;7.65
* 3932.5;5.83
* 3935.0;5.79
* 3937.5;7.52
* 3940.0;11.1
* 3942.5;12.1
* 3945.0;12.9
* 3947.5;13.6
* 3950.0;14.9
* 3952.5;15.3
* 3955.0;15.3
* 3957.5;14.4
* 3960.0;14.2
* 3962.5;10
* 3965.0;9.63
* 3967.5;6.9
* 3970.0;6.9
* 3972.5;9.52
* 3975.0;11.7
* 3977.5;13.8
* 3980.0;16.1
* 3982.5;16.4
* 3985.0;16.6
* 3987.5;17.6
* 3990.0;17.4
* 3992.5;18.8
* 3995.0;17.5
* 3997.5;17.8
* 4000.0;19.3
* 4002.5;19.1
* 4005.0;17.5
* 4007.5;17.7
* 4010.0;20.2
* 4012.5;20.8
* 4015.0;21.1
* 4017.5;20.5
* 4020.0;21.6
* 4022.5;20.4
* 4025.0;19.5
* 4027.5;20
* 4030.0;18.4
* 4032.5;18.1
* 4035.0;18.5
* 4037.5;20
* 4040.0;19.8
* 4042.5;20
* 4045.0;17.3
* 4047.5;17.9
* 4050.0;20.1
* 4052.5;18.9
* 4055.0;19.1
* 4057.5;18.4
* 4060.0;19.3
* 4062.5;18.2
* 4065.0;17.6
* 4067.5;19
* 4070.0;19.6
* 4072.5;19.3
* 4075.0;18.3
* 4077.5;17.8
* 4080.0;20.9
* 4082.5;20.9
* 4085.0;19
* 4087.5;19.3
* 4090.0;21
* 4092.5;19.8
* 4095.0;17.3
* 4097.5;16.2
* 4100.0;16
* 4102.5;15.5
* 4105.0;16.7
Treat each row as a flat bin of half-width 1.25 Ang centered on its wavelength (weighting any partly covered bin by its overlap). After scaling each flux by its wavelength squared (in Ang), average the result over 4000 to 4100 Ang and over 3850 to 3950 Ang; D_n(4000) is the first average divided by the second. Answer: 1.7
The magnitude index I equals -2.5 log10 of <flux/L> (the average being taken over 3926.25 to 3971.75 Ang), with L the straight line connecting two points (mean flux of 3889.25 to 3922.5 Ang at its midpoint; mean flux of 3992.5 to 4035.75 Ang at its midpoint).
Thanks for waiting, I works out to 0.42 mag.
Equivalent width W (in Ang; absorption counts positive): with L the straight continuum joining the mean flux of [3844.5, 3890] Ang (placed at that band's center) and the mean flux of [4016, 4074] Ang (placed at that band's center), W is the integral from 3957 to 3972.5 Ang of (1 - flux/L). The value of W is 5.7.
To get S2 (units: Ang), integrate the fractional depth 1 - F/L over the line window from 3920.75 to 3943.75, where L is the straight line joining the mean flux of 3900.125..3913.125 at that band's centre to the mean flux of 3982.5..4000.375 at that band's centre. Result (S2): 8.0 Ang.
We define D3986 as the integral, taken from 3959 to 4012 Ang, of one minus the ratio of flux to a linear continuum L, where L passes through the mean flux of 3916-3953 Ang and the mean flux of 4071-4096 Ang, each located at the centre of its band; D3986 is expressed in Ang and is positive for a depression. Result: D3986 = -3.1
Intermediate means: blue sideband 11.3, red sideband 19.4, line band 15.1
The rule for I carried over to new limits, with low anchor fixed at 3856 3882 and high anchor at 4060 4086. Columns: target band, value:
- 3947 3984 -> 0.22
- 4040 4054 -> -0.04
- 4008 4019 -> -0.20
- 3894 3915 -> -0.03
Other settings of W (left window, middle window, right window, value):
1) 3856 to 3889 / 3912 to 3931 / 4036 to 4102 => 1.3 Ang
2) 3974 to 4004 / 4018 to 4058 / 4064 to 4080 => -2.9 Ang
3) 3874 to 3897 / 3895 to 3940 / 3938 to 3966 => 2.0 Ang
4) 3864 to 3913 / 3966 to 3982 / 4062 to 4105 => 4.5 Ang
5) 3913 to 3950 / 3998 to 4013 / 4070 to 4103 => -4.2 Ang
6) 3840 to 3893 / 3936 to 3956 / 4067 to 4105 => 2.3 Ang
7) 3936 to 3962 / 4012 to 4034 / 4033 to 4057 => -3.0 Ang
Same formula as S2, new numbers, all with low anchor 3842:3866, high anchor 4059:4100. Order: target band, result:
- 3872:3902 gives 1.3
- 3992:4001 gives -1.1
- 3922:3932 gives 2.5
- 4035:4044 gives -1.0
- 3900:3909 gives 0.1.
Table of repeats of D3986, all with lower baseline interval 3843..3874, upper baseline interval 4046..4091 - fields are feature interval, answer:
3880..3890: 1.1 Ang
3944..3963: 1.6 Ang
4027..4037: -0.5 Ang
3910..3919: -0.6 Ang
